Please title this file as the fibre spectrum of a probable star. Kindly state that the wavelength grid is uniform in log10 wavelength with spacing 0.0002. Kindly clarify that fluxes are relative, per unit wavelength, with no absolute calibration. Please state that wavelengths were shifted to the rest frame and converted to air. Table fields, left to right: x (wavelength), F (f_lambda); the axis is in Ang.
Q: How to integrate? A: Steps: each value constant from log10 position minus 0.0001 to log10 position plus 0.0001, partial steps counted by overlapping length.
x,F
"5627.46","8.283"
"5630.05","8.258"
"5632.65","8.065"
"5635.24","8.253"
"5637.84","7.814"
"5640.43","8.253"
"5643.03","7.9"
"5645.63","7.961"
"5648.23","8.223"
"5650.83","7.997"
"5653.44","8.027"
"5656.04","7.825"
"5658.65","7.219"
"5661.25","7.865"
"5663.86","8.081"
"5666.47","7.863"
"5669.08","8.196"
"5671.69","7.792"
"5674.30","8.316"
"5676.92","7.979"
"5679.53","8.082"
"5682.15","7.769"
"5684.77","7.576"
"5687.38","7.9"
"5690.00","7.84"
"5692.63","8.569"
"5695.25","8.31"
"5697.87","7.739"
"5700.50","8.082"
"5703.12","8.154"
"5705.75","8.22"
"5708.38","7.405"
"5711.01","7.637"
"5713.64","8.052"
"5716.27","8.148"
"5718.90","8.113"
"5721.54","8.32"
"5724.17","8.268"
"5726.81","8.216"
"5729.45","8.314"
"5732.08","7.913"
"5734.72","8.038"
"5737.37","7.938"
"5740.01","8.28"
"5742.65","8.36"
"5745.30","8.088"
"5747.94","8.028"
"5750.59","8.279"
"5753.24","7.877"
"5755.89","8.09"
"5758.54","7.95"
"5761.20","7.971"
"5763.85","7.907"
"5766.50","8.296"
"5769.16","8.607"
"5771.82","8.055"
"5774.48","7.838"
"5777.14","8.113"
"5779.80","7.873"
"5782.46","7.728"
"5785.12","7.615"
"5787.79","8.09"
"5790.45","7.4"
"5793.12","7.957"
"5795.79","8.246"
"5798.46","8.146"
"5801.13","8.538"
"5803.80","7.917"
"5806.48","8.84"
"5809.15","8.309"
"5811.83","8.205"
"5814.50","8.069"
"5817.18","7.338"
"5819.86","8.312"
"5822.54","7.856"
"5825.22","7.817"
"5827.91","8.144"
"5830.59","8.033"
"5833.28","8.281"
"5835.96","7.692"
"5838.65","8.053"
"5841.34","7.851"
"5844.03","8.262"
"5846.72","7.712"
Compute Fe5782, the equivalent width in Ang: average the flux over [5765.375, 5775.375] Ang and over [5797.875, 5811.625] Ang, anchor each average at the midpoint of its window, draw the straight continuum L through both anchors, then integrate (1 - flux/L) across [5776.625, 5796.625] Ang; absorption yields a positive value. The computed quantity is 1.0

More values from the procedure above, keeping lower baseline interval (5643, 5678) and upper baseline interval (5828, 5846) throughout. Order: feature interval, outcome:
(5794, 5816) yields -0.7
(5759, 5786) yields 0.0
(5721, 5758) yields -0.7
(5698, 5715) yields 0.1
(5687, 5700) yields -0.2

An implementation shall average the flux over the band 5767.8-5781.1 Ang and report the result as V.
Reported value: 8.09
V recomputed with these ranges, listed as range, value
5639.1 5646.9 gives 8.04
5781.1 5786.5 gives 7.68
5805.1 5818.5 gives 8.15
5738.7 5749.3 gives 8.19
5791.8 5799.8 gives 8.12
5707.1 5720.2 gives 7.88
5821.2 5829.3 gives 7.94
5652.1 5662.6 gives 7.73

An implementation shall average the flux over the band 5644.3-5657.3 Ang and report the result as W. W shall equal 8.01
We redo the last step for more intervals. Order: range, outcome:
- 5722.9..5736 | 8.15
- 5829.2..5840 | 8.02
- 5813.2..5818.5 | 7.7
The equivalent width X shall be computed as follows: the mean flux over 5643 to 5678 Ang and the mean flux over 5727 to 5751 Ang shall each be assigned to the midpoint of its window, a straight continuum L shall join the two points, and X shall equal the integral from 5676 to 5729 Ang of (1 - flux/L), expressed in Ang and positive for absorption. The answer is 0.2 Ang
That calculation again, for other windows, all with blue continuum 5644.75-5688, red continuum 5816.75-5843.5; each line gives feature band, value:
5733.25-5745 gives -0.30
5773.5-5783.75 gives 0.08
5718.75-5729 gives -0.40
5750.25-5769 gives -0.30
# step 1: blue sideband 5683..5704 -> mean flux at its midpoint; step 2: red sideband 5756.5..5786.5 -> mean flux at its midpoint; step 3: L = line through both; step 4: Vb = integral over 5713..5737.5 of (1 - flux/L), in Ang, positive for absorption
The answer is -0.4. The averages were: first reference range 8.01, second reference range 8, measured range 8.14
